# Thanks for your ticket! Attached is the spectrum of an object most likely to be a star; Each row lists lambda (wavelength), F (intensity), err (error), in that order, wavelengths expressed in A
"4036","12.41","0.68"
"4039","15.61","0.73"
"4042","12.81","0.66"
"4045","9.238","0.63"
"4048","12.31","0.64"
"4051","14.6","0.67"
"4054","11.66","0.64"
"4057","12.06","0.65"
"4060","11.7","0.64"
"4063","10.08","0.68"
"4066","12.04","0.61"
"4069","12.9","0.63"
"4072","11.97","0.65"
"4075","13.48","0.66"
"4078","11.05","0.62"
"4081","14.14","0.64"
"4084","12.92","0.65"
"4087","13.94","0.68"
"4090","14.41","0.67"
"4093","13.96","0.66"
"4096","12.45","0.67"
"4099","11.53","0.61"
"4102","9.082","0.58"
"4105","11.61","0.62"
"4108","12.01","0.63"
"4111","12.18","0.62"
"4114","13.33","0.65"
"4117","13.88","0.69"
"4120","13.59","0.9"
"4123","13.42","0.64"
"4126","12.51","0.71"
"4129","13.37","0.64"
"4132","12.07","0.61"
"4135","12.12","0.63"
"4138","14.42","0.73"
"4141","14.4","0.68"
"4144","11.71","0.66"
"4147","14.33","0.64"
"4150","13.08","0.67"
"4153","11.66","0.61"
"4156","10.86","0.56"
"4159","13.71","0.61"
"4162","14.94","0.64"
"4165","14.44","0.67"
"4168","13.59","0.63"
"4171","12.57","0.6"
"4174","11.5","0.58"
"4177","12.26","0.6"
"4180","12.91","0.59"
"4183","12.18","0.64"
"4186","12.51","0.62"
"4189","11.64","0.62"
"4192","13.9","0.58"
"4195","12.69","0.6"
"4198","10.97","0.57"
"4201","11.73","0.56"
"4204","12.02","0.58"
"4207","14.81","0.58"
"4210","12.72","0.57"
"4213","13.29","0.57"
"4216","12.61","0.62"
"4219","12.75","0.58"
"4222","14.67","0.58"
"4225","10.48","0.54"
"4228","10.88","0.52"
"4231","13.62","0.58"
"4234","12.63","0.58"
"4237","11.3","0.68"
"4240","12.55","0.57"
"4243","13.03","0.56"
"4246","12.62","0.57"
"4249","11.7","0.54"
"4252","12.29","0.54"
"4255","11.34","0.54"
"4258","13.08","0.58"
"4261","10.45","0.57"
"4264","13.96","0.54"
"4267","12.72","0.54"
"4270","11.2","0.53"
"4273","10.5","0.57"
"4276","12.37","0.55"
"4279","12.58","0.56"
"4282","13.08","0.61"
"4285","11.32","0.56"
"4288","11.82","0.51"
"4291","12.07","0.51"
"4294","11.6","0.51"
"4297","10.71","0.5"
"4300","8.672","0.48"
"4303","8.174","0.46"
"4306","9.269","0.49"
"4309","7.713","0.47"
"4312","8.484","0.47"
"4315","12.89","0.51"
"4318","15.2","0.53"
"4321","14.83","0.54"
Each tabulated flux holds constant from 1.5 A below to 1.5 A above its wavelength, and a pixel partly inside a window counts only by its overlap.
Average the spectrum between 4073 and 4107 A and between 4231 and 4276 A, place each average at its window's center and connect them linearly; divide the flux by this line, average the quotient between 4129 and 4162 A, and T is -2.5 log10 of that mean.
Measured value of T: -0.04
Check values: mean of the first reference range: 12.6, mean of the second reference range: 12.2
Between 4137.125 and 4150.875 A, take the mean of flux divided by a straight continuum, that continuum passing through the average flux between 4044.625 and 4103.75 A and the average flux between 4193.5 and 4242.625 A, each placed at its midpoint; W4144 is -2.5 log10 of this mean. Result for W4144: -0.10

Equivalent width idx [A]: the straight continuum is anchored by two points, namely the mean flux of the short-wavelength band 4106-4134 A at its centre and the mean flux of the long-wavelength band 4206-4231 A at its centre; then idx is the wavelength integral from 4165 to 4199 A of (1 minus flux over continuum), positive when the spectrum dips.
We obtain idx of 0.8 A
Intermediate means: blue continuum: 12.9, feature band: 12.5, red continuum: 12.8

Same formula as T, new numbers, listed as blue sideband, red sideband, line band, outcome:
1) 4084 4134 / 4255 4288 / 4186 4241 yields -0.02 mag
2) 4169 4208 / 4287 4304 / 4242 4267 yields -0.10 mag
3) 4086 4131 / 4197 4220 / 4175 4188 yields 0.02 mag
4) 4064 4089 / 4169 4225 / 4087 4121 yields 0.01 mag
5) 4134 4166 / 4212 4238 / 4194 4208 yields 0.03 mag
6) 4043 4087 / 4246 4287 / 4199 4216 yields -0.06 mag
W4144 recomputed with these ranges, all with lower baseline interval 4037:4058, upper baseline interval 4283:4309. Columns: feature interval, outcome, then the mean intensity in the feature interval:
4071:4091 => -0.07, 13.1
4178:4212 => -0.12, 12.6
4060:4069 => 0.09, 11.5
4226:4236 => -0.12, 12.2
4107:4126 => -0.09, 13.1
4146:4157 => -0.07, 12.5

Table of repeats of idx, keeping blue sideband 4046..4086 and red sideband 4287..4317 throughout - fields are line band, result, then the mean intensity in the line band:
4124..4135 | -0.8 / 12.6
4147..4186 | -4.8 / 12.9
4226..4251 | -3.4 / 12.3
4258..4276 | -2.4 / 11.9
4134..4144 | -1.5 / 13.4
